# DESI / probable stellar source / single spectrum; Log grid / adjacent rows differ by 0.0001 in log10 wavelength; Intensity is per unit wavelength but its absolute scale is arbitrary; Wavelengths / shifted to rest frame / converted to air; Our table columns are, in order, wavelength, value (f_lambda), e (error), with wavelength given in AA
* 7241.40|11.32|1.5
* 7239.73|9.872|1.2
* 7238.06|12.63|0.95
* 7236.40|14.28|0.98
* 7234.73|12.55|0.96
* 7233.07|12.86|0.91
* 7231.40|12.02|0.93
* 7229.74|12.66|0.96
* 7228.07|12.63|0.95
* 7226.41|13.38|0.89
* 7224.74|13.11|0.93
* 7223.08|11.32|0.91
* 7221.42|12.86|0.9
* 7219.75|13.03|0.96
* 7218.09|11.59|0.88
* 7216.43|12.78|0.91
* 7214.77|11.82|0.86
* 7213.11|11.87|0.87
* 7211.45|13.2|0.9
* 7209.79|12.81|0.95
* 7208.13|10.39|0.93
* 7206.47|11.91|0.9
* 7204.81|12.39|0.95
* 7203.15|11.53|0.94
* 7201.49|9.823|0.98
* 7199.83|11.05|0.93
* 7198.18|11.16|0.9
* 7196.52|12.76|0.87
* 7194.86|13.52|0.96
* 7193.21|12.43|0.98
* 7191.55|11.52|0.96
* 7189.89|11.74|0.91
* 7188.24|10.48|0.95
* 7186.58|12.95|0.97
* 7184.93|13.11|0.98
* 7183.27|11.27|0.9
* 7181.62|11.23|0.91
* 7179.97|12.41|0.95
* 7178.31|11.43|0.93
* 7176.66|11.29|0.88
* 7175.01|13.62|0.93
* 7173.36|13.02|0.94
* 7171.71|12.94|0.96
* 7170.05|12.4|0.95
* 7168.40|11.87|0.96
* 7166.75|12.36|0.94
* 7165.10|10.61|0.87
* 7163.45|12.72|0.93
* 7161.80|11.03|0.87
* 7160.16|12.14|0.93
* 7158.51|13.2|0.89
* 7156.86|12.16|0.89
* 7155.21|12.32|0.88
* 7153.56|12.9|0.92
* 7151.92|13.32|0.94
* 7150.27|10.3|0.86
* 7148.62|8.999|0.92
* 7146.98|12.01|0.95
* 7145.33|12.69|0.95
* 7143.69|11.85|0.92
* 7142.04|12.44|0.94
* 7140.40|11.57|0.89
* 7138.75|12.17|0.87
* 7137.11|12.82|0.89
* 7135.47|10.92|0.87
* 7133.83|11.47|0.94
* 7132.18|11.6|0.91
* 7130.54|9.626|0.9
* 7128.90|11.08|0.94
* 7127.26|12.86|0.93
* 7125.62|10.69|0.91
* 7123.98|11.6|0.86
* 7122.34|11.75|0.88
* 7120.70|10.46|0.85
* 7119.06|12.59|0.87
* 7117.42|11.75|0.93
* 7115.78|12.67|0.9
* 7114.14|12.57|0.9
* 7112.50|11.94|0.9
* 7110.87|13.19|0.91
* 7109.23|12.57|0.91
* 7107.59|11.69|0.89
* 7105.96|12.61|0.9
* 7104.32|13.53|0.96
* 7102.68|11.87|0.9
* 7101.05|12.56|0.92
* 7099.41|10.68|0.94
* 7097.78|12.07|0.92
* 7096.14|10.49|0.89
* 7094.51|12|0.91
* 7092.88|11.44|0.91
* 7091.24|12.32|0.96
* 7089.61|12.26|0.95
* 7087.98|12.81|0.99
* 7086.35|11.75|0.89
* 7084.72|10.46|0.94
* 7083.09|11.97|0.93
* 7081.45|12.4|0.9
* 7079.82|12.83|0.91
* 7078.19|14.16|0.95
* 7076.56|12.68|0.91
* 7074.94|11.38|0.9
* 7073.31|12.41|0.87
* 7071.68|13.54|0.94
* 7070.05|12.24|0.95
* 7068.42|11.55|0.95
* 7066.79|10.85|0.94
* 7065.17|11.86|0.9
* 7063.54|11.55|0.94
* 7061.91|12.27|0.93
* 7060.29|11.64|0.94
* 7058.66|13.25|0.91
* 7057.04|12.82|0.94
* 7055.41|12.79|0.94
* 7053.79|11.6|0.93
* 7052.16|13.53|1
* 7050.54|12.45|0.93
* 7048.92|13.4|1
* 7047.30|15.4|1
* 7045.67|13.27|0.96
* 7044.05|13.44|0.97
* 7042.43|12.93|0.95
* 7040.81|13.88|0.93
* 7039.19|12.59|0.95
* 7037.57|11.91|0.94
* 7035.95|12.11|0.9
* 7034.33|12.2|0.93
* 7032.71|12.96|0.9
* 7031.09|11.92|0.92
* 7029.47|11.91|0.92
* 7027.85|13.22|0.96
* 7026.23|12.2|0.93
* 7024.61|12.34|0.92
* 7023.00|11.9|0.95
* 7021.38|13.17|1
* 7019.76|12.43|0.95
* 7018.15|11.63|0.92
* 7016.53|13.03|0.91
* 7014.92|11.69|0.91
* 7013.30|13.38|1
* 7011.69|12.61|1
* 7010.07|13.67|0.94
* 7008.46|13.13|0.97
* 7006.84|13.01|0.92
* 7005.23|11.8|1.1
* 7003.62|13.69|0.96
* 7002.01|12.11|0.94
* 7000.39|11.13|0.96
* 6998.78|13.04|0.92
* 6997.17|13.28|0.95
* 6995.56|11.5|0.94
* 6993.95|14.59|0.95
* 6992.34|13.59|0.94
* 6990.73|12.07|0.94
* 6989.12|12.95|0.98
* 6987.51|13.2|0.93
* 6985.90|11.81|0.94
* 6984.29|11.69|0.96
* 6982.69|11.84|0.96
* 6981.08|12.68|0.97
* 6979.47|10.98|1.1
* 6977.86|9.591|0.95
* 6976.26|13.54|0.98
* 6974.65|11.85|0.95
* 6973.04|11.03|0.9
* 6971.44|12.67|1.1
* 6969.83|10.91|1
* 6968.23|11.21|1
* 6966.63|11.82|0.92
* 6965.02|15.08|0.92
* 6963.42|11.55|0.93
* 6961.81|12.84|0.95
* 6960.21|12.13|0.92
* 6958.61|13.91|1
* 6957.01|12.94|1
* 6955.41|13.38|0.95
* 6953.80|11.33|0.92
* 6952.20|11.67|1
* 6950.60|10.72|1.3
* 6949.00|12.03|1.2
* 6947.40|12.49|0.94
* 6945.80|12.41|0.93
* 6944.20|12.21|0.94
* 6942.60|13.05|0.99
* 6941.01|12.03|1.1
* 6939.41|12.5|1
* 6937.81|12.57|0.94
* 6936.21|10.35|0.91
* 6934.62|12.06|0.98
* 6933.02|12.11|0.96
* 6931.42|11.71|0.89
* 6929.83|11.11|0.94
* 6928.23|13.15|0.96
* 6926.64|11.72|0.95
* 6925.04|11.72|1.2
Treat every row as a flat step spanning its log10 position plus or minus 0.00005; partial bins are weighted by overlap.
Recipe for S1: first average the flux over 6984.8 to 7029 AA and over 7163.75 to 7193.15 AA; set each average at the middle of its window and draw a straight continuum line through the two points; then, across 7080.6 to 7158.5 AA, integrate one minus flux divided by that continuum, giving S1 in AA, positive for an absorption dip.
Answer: 2.3 AA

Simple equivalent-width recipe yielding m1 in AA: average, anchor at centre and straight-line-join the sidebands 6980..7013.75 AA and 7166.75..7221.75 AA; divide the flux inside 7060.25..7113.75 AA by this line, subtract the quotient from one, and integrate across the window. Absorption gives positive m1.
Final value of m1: 1.2 AA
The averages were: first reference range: 12.7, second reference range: 12.1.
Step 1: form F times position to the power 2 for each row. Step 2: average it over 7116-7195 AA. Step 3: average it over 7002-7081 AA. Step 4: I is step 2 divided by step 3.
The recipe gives 1.0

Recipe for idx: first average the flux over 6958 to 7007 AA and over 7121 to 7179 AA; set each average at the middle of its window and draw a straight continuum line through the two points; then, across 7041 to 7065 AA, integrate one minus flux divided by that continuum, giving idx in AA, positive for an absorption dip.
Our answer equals -1.4 AA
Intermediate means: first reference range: 12.3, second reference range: 11.9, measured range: 12.9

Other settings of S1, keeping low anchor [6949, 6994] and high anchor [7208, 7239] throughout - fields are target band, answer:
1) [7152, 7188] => 0.7 AA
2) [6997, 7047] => -1.5 AA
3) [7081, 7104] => 1.1 AA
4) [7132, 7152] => 1.3 AA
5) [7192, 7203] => 0.7 AA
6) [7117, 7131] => 1.1 AA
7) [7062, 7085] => 0.3 AA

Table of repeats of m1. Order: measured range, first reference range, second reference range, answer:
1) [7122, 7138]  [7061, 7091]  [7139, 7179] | 0.9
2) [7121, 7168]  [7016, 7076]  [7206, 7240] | 2.7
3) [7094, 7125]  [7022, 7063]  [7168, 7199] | 1.1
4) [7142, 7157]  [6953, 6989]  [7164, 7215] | 0.2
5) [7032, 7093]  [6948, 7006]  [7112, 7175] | -2.1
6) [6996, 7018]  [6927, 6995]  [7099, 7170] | -1.0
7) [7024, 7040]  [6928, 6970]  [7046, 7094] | 0.0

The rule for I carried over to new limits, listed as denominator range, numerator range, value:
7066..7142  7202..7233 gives 1.06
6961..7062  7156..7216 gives 1.01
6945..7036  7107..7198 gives 1.01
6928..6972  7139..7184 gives 1.05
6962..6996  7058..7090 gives 1.02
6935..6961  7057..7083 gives 1.04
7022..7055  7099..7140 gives 0.95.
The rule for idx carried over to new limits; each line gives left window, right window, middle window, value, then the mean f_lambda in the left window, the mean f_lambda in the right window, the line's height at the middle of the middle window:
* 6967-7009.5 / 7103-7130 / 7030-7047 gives -0.8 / 12.3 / 12.1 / 12.2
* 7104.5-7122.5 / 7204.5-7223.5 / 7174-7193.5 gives 0.4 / 12.2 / 12.2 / 12.2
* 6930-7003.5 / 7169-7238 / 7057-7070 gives 0.3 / 12.2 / 12.2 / 12.2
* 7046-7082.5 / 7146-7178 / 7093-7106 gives 0.5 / 12.6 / 12.1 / 12.4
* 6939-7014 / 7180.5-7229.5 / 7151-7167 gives -0.2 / 12.4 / 12.1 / 12.1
